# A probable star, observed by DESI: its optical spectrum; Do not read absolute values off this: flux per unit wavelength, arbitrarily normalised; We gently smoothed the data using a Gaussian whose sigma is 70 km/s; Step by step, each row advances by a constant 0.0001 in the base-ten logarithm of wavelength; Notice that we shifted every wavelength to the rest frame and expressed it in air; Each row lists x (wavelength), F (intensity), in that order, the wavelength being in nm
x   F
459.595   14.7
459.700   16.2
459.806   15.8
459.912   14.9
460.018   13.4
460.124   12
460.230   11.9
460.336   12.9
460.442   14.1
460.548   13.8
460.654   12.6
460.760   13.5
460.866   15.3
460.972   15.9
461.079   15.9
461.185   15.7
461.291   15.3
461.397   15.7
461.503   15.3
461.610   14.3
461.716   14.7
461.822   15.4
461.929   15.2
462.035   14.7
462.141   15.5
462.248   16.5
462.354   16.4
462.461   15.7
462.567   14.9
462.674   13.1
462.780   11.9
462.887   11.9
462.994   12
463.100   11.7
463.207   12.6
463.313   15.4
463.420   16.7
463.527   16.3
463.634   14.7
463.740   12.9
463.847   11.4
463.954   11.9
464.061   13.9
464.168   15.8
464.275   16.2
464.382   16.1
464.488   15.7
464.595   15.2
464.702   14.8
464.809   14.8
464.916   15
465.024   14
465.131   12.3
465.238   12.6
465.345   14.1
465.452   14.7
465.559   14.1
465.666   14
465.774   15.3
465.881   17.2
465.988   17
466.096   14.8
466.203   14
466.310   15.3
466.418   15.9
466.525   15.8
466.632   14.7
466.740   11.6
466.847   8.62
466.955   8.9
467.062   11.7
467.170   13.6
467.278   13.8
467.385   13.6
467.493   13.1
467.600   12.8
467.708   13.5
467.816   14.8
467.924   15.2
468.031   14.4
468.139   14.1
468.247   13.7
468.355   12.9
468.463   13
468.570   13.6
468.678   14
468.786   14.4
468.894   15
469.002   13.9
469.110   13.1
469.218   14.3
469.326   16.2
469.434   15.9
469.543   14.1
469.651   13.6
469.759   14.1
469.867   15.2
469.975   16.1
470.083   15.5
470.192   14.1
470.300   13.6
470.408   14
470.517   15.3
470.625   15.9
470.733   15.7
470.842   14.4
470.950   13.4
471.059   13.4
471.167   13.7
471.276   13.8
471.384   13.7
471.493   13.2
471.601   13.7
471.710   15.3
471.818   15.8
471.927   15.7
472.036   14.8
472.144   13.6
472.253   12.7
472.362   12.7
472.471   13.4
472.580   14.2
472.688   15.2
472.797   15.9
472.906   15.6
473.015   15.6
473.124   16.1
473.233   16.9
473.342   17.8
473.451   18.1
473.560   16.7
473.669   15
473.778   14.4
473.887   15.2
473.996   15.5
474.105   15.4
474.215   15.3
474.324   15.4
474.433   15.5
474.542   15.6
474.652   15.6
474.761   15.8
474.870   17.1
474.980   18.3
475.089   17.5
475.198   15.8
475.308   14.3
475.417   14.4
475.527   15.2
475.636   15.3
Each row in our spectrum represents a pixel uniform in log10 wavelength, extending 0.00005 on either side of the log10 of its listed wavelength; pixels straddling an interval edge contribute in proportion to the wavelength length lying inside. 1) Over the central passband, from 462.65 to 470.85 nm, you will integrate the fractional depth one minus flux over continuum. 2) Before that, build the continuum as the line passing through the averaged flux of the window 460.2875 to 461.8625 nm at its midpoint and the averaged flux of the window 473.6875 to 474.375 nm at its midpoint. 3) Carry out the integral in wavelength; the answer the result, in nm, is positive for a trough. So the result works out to 0.43 nm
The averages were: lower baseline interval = 14.7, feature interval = 14.1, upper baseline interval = 15.2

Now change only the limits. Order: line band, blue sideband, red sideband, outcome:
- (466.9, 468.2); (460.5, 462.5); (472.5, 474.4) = 0.18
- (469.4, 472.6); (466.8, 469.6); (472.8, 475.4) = 0.08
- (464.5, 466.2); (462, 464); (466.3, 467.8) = -0.15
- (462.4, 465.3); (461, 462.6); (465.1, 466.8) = 0.18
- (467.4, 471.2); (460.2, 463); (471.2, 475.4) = 0.19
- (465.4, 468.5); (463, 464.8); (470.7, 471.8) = 0.09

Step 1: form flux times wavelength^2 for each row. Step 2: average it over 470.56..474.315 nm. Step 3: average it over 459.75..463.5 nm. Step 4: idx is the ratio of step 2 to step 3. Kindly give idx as 1.09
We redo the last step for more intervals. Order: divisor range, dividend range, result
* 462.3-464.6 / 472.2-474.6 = 1.13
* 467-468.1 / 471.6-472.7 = 1.07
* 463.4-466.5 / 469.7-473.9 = 1.04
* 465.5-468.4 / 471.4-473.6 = 1.12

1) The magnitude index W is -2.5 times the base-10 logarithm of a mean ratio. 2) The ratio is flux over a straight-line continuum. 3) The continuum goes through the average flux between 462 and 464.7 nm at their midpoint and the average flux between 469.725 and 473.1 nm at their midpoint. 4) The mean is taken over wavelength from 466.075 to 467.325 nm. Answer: 0.10 mag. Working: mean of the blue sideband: 14.4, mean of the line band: 13.2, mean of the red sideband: 14.5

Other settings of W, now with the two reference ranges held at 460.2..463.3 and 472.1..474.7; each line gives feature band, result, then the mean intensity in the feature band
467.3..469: 0.075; 13.9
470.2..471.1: 0.045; 14.5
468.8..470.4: 0.029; 14.6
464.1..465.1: -0.046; 15.2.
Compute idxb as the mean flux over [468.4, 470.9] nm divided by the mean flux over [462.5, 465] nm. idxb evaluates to 1.03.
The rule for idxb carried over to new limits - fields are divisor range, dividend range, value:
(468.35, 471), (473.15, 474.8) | 1.10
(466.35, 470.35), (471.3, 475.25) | 1.11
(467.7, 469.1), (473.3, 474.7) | 1.13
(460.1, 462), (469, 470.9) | 1.02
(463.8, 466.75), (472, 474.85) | 1.05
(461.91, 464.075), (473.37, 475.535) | 1.13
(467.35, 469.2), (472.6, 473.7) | 1.17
